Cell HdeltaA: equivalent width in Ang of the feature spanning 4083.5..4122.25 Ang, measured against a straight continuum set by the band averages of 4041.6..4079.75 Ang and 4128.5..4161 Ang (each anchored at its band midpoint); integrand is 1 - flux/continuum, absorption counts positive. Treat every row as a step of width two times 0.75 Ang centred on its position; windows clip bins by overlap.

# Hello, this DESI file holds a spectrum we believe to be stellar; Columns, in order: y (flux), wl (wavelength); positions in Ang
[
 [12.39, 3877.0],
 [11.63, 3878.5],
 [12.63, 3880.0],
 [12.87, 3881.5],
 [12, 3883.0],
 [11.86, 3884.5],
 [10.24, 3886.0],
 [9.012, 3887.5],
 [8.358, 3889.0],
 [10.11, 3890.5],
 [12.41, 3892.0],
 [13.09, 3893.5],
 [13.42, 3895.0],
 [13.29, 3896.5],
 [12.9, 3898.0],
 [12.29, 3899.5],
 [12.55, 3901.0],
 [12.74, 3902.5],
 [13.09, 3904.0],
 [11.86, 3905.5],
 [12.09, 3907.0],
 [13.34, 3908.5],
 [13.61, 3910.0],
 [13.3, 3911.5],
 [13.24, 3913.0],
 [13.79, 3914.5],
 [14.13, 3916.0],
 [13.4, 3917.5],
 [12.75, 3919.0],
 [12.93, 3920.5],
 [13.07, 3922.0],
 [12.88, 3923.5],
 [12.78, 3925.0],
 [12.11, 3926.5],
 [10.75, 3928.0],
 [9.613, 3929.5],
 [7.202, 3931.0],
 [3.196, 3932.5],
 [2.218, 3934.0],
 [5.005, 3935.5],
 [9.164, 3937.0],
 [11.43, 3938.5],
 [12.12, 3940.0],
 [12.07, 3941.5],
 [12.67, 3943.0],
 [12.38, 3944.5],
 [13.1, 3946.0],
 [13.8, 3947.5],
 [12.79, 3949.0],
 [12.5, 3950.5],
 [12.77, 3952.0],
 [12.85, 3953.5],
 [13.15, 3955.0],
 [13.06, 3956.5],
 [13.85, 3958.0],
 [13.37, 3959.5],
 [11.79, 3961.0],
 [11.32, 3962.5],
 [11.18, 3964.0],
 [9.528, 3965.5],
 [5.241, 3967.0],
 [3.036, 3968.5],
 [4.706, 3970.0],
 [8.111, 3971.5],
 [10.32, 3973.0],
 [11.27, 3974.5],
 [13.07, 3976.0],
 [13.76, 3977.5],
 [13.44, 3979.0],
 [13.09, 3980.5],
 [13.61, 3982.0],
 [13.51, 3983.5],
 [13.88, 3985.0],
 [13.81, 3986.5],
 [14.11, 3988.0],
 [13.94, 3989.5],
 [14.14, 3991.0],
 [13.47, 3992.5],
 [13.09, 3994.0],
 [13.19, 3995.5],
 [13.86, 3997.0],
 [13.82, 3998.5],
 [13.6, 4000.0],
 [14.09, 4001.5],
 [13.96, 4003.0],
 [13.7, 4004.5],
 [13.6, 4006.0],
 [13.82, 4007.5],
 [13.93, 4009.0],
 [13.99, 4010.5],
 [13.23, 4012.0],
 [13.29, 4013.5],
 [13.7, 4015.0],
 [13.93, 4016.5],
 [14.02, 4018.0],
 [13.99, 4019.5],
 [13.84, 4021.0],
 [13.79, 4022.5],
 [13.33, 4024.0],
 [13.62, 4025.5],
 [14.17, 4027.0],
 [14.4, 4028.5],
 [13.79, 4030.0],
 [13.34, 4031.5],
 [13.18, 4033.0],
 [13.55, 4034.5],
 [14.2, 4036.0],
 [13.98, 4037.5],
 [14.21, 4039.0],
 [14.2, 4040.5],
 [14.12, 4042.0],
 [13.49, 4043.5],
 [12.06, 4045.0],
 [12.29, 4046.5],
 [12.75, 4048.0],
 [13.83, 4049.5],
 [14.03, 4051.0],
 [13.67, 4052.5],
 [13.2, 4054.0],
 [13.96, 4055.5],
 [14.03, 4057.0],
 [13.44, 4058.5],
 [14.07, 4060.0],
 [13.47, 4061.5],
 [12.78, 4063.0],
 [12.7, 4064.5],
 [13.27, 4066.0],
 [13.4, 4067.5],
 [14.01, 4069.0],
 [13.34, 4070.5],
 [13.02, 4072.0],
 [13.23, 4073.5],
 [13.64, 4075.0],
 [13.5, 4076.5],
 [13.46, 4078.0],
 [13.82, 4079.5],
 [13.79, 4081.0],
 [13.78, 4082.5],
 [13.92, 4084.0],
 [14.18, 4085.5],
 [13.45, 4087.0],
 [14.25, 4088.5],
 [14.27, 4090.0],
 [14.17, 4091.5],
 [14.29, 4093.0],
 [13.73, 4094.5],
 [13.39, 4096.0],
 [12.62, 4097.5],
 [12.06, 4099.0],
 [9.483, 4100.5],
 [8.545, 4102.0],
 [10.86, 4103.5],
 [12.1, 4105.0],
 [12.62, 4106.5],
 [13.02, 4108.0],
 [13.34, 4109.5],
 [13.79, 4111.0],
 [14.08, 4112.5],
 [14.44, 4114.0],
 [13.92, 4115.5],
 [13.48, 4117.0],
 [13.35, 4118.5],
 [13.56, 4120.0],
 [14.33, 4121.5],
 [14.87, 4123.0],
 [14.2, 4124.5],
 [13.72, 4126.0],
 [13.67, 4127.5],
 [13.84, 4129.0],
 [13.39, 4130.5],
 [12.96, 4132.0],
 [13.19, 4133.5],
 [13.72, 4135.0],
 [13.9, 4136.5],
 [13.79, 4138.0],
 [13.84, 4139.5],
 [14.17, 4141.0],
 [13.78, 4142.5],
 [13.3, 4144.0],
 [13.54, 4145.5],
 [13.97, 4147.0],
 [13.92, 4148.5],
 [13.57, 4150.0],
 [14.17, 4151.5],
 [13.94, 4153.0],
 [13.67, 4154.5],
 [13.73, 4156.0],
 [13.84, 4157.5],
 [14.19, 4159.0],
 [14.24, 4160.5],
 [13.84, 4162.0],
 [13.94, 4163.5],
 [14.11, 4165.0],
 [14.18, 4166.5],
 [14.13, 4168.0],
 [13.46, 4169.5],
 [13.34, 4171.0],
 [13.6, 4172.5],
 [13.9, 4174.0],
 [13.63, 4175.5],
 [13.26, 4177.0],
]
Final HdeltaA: 1.3 Ang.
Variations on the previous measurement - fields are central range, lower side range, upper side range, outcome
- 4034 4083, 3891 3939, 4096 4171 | -2.83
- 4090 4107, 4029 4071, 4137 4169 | 1.79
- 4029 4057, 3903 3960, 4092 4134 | -2.17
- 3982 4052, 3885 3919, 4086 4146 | -4.36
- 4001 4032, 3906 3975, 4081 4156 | -4.39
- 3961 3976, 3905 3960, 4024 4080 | 4.35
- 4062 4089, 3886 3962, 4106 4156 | -0.64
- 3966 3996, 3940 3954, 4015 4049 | 3.46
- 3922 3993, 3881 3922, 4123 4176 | 8.37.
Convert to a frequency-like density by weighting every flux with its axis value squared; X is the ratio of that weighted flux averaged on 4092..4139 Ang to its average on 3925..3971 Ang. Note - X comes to 1.39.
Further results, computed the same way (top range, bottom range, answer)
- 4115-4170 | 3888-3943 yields 1.35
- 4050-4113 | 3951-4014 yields 1.12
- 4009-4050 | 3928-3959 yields 1.32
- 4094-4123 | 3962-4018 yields 1.10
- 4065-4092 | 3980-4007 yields 1.04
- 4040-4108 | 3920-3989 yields 1.26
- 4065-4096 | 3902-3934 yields 1.27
